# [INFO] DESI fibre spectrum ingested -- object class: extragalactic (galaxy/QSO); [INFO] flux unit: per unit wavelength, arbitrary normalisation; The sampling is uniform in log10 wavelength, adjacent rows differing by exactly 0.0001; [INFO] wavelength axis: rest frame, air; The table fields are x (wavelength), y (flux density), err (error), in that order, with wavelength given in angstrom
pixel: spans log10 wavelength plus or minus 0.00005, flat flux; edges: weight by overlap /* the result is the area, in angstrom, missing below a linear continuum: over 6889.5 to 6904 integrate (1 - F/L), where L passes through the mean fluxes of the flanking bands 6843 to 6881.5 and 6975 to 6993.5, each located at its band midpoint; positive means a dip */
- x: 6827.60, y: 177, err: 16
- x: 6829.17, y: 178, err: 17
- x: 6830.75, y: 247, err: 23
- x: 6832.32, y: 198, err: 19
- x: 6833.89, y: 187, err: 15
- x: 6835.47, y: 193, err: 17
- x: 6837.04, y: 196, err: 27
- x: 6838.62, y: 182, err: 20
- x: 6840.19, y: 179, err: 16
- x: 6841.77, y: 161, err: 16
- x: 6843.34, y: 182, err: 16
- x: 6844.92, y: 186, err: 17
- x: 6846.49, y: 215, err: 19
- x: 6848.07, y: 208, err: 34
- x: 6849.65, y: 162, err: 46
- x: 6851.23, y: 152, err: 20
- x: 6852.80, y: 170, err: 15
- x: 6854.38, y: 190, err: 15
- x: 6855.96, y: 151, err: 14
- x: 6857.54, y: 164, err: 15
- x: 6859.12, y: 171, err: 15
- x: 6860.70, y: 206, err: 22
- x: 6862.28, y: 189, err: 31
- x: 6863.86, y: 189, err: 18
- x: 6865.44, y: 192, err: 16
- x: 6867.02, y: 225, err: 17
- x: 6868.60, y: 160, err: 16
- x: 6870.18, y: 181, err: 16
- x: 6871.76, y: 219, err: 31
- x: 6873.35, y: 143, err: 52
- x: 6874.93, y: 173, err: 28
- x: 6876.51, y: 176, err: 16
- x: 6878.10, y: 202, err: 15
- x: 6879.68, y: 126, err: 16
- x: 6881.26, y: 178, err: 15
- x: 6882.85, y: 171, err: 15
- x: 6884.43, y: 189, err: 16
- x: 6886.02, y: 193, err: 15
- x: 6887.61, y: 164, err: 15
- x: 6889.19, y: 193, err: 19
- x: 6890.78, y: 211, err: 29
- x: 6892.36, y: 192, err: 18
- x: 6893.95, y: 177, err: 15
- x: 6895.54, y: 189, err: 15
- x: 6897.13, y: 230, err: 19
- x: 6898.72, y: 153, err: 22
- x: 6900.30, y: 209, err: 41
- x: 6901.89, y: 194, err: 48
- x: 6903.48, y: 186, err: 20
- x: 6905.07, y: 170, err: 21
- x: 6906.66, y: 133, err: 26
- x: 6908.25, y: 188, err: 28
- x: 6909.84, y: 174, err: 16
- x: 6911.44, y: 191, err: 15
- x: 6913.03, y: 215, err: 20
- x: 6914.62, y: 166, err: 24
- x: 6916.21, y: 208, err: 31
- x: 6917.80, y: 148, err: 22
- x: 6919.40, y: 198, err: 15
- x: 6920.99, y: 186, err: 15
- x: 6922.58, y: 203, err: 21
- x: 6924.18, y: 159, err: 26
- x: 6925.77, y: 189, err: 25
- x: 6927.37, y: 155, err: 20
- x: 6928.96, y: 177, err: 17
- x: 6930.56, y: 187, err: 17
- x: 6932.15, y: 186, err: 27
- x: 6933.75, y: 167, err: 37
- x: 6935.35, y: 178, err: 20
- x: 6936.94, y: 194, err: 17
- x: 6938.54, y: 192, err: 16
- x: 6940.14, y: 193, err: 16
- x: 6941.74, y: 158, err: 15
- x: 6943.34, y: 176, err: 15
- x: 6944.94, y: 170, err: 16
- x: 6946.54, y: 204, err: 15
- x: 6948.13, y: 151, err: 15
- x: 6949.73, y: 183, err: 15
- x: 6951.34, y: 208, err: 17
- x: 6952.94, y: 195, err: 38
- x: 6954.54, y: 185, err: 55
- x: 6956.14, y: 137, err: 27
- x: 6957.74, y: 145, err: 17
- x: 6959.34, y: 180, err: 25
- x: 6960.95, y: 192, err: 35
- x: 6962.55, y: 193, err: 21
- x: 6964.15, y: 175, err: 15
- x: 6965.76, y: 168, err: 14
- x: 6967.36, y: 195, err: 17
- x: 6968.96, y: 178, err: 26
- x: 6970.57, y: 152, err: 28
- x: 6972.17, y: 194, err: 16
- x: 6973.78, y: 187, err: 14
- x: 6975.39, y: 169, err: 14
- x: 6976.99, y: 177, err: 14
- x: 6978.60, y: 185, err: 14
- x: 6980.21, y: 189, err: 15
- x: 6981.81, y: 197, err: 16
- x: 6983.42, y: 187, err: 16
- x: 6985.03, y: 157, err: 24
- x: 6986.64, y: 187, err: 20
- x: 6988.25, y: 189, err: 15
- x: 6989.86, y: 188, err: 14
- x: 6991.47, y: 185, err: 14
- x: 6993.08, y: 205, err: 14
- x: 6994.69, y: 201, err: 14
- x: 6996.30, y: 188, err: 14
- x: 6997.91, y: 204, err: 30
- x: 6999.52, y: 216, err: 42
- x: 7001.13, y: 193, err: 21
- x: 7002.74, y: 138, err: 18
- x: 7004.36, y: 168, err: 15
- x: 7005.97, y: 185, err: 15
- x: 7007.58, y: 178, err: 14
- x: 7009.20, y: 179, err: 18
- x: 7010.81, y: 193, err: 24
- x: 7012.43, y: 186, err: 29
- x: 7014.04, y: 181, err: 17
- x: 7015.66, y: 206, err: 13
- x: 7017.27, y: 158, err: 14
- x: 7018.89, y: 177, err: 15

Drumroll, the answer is -0.96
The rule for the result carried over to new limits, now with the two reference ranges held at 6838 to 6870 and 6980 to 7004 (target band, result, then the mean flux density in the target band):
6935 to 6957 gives 0.7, 180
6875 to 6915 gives 0.2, 183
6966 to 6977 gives 0.5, 179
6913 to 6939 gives 0.4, 182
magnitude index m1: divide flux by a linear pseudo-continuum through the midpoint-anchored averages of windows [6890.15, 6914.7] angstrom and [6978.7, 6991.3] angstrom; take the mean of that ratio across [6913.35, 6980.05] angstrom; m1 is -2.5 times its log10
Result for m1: 0.037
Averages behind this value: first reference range 187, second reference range 185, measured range 179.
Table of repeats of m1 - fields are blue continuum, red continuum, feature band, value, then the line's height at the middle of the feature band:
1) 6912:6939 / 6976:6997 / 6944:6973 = 0.04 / 185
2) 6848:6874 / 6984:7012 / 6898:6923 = 0.00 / 182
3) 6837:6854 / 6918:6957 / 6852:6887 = 0.00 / 181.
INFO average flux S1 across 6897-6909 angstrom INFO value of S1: 180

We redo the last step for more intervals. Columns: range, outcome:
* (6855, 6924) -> 183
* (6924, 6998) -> 181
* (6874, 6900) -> 183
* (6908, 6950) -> 181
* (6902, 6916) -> 180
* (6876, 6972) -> 181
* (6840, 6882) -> 180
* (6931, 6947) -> 181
